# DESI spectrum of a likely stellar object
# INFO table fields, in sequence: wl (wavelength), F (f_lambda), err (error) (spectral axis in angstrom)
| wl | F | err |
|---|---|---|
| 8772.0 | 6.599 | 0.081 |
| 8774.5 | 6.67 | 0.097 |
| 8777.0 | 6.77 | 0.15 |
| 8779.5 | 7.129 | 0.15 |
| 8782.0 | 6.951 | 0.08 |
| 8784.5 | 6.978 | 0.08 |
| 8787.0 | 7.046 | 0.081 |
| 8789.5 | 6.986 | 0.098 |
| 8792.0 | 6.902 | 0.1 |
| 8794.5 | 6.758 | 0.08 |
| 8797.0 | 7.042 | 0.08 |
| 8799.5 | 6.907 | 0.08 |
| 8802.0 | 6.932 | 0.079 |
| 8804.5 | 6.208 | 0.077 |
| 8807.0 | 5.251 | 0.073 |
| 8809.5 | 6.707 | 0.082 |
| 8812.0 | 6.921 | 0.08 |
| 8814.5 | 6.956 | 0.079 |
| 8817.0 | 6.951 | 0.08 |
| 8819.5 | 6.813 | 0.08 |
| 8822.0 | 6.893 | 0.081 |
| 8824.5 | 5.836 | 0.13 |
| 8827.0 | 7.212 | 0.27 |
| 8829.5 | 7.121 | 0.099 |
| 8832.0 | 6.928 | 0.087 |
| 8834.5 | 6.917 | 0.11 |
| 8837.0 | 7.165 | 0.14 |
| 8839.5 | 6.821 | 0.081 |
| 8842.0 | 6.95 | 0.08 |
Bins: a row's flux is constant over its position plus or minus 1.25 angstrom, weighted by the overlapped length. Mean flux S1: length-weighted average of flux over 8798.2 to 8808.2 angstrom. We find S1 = 6.33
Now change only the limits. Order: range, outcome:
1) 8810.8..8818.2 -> 6.94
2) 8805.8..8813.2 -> 6.3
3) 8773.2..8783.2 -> 6.88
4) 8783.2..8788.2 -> 7.01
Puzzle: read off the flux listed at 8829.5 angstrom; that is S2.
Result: 7.121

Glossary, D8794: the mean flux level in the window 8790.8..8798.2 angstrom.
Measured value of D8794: 6.9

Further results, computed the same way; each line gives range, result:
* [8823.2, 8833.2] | 6.77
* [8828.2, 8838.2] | 7.03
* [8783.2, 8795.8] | 6.93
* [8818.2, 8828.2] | 6.69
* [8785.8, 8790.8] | 7.01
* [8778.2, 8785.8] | 7.02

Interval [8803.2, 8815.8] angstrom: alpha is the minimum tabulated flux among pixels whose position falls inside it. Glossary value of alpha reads 5.251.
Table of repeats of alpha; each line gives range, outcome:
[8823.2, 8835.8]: 5.836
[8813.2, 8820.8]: 6.813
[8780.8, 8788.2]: 6.951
